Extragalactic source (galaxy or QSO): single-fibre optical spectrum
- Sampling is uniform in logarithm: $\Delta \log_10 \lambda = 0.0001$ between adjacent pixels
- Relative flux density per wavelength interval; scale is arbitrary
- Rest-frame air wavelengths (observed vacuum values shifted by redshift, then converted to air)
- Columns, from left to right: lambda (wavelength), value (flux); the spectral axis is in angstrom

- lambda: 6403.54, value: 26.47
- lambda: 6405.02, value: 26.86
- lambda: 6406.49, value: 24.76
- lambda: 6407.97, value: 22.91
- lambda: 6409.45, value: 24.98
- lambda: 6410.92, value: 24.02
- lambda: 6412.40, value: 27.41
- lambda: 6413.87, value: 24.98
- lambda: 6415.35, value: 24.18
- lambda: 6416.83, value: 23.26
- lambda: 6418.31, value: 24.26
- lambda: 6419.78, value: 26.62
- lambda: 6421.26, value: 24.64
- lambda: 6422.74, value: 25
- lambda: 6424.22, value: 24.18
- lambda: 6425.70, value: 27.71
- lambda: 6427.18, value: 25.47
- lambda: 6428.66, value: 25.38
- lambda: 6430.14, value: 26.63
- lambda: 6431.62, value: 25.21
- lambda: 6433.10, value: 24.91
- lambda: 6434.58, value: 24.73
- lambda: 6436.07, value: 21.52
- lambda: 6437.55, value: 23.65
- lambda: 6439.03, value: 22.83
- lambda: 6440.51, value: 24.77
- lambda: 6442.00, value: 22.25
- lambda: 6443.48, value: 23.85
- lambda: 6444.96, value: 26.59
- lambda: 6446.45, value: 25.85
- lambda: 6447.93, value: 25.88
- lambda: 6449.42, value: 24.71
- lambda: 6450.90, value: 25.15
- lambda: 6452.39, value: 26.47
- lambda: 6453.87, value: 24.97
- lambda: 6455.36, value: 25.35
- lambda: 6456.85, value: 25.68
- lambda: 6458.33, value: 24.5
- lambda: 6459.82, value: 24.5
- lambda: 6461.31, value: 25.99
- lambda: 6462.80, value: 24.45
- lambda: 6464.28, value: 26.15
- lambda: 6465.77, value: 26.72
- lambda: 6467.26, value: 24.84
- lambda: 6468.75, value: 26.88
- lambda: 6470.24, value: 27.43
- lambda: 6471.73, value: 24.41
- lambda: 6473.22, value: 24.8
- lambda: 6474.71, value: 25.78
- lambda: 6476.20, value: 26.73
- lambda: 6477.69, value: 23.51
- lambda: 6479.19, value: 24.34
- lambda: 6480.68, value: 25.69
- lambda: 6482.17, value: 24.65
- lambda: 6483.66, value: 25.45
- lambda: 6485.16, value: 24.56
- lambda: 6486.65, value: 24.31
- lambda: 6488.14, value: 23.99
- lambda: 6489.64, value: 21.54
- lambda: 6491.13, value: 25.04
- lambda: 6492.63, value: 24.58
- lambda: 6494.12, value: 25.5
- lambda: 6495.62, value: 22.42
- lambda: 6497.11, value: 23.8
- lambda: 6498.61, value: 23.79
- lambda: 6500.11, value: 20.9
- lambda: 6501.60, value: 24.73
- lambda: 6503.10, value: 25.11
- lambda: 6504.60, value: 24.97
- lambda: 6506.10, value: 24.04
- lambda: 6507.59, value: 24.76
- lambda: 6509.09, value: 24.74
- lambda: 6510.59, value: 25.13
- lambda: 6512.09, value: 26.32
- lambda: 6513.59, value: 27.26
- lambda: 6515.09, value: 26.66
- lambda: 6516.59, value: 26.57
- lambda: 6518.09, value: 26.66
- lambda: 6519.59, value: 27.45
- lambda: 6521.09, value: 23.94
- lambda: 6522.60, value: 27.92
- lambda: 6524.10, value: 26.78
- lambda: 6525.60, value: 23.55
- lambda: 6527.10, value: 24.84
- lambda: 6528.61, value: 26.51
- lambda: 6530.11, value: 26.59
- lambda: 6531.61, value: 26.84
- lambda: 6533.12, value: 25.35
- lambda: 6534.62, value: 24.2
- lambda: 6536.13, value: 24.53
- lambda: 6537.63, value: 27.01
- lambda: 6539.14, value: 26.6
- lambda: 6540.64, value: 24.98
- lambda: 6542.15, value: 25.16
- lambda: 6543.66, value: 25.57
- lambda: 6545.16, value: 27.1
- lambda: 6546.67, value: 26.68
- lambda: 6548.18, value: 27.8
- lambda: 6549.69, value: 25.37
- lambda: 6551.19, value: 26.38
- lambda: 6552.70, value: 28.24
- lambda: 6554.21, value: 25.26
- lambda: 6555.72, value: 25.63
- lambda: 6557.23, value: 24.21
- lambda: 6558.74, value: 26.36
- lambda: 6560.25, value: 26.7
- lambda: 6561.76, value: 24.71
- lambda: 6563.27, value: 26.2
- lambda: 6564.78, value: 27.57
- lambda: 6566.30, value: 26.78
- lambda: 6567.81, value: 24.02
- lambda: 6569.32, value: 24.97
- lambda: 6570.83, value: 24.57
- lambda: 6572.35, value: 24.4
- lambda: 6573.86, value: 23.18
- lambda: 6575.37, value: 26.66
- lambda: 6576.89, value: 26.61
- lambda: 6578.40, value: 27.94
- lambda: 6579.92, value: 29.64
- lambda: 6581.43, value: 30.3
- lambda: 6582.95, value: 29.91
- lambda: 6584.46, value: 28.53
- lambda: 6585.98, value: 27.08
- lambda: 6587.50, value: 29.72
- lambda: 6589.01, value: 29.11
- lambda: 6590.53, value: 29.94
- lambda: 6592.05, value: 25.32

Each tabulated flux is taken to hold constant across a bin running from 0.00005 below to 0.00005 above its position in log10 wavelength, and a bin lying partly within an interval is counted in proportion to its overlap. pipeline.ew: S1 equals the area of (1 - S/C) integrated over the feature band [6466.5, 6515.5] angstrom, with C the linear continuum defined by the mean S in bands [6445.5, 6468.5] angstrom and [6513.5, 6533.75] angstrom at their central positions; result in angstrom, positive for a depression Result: 1.9 angstrom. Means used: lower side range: 25.5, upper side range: 26.2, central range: 24.8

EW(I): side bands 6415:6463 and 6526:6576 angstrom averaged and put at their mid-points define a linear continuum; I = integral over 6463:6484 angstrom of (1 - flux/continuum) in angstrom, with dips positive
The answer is -0.3 angstrom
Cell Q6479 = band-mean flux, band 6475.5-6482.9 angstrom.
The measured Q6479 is 25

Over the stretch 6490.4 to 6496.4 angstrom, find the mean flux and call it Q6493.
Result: 24.4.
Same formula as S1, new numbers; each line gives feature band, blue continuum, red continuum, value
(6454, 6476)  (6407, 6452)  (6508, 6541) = -0.3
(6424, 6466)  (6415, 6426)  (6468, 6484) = 0.2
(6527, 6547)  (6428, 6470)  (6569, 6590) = 0.6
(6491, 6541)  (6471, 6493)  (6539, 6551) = 0.3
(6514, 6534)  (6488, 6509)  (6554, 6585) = -1.0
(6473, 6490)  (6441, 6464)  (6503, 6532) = 0.5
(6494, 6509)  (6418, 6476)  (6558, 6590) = 1.1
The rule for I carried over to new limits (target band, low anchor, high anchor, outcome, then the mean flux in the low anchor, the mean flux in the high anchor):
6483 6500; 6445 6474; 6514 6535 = 1.2 angstrom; 25.5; 26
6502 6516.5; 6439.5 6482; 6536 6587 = 0.2 angstrom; 25.3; 26.4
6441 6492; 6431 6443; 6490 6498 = -2.5 angstrom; 23.7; 24.1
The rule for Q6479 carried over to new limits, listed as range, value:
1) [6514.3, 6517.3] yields 26.6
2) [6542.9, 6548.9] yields 26.8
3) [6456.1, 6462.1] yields 25.1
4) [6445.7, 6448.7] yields 25.8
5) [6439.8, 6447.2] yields 24.7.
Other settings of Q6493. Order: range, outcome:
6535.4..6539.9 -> 26.1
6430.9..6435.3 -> 25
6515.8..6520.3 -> 26.9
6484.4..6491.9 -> 23.9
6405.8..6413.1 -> 24.8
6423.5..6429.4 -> 25.7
